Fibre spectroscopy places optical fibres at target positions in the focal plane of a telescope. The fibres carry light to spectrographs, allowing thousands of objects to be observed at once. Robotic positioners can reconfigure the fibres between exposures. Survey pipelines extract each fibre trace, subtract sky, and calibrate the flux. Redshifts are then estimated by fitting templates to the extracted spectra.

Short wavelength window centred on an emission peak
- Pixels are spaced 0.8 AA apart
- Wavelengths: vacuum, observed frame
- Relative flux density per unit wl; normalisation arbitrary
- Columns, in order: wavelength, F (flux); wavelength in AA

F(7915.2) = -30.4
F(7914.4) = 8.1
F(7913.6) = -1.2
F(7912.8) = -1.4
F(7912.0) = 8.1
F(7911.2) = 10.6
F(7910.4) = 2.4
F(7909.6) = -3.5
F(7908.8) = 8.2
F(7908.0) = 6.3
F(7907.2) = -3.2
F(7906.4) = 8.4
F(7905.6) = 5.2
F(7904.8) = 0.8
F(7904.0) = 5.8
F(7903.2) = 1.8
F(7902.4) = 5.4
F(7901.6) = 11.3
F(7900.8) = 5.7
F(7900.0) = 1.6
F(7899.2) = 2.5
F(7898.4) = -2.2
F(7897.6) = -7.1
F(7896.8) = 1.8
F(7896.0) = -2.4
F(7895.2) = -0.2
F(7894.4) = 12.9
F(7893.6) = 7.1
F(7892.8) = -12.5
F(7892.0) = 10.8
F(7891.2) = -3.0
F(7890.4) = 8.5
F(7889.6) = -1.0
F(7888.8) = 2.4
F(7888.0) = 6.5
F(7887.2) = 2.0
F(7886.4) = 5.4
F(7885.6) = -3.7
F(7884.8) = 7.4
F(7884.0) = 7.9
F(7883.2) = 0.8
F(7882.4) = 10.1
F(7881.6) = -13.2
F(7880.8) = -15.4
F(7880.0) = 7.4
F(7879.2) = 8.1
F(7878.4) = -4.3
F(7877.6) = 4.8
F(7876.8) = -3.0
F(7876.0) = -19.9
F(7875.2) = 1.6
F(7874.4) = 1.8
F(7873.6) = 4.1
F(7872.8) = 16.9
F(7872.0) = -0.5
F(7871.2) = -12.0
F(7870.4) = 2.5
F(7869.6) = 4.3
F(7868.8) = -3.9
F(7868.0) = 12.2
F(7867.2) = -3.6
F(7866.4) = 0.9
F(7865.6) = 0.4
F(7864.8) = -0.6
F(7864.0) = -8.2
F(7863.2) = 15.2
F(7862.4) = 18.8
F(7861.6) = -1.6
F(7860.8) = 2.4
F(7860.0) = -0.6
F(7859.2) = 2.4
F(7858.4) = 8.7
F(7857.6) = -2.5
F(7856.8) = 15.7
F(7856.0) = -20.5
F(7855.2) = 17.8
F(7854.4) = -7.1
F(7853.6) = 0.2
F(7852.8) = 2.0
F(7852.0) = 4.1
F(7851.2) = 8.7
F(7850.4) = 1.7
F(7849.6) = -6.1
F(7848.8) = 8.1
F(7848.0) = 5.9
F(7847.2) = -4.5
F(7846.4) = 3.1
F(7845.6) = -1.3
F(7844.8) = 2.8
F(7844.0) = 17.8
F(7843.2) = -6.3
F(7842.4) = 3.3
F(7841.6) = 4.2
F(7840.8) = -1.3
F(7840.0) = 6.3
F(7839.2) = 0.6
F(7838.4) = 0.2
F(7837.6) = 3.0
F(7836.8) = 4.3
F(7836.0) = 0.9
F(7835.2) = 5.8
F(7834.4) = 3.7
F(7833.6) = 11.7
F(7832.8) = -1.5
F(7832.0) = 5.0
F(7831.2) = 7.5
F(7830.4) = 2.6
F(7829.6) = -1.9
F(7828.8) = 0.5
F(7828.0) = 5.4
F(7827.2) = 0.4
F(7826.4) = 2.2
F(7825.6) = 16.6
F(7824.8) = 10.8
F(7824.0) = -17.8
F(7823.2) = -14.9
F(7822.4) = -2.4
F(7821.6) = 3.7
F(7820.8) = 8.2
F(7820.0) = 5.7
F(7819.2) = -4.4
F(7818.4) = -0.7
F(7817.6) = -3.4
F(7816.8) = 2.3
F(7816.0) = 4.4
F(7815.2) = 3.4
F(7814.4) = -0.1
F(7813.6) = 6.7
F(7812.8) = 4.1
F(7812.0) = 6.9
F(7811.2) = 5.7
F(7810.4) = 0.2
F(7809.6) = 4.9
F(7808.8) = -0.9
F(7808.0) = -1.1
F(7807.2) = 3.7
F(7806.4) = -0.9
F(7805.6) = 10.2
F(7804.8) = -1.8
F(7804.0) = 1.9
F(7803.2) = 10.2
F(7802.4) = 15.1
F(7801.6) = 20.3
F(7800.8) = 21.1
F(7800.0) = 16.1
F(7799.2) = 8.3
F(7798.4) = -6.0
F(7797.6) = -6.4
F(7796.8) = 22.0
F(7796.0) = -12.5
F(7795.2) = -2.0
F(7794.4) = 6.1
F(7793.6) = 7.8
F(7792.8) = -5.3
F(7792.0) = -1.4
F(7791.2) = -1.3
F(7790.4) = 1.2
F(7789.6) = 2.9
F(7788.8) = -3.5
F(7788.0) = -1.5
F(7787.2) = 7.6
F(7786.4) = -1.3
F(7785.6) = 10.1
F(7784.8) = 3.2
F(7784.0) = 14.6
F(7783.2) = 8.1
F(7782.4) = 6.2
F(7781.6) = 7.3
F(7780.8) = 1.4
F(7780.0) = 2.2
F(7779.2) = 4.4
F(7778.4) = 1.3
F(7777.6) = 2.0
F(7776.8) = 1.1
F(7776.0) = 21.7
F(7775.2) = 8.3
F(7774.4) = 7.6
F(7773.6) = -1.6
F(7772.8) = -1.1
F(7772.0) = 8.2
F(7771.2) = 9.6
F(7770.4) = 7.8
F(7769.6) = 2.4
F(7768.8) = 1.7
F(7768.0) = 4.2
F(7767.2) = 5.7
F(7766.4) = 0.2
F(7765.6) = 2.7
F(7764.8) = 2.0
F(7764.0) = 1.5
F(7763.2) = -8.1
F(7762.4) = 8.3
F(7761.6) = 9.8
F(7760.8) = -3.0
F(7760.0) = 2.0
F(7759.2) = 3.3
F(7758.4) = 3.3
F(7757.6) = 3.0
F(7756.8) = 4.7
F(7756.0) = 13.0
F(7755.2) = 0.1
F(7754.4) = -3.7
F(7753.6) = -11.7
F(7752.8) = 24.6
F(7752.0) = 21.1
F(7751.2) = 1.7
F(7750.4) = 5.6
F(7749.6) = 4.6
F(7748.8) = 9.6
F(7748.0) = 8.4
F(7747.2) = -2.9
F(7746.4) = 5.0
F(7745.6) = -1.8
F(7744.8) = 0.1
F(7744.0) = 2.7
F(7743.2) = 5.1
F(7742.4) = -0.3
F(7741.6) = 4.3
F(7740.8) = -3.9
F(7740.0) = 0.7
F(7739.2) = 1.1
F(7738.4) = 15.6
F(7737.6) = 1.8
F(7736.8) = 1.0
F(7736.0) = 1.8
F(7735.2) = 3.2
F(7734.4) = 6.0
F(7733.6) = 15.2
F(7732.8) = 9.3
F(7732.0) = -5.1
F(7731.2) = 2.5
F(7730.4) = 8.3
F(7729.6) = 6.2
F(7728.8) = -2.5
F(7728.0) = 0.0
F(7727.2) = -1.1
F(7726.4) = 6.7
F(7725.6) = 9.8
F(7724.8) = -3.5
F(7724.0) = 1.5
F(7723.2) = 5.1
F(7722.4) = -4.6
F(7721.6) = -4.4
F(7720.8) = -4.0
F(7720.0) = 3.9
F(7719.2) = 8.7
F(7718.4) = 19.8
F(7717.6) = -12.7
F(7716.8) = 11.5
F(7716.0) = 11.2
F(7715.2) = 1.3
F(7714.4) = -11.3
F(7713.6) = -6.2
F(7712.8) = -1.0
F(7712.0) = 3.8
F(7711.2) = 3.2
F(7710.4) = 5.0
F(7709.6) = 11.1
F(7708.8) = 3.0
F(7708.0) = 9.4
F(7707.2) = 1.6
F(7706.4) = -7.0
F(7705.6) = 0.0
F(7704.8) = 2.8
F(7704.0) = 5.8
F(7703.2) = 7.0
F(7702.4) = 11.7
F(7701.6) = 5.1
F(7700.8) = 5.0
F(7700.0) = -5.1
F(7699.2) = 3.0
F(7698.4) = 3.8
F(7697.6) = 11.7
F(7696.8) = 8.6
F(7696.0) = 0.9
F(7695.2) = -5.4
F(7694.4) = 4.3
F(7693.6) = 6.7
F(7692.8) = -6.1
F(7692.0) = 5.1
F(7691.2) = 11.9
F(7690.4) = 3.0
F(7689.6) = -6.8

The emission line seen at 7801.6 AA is H-gamma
